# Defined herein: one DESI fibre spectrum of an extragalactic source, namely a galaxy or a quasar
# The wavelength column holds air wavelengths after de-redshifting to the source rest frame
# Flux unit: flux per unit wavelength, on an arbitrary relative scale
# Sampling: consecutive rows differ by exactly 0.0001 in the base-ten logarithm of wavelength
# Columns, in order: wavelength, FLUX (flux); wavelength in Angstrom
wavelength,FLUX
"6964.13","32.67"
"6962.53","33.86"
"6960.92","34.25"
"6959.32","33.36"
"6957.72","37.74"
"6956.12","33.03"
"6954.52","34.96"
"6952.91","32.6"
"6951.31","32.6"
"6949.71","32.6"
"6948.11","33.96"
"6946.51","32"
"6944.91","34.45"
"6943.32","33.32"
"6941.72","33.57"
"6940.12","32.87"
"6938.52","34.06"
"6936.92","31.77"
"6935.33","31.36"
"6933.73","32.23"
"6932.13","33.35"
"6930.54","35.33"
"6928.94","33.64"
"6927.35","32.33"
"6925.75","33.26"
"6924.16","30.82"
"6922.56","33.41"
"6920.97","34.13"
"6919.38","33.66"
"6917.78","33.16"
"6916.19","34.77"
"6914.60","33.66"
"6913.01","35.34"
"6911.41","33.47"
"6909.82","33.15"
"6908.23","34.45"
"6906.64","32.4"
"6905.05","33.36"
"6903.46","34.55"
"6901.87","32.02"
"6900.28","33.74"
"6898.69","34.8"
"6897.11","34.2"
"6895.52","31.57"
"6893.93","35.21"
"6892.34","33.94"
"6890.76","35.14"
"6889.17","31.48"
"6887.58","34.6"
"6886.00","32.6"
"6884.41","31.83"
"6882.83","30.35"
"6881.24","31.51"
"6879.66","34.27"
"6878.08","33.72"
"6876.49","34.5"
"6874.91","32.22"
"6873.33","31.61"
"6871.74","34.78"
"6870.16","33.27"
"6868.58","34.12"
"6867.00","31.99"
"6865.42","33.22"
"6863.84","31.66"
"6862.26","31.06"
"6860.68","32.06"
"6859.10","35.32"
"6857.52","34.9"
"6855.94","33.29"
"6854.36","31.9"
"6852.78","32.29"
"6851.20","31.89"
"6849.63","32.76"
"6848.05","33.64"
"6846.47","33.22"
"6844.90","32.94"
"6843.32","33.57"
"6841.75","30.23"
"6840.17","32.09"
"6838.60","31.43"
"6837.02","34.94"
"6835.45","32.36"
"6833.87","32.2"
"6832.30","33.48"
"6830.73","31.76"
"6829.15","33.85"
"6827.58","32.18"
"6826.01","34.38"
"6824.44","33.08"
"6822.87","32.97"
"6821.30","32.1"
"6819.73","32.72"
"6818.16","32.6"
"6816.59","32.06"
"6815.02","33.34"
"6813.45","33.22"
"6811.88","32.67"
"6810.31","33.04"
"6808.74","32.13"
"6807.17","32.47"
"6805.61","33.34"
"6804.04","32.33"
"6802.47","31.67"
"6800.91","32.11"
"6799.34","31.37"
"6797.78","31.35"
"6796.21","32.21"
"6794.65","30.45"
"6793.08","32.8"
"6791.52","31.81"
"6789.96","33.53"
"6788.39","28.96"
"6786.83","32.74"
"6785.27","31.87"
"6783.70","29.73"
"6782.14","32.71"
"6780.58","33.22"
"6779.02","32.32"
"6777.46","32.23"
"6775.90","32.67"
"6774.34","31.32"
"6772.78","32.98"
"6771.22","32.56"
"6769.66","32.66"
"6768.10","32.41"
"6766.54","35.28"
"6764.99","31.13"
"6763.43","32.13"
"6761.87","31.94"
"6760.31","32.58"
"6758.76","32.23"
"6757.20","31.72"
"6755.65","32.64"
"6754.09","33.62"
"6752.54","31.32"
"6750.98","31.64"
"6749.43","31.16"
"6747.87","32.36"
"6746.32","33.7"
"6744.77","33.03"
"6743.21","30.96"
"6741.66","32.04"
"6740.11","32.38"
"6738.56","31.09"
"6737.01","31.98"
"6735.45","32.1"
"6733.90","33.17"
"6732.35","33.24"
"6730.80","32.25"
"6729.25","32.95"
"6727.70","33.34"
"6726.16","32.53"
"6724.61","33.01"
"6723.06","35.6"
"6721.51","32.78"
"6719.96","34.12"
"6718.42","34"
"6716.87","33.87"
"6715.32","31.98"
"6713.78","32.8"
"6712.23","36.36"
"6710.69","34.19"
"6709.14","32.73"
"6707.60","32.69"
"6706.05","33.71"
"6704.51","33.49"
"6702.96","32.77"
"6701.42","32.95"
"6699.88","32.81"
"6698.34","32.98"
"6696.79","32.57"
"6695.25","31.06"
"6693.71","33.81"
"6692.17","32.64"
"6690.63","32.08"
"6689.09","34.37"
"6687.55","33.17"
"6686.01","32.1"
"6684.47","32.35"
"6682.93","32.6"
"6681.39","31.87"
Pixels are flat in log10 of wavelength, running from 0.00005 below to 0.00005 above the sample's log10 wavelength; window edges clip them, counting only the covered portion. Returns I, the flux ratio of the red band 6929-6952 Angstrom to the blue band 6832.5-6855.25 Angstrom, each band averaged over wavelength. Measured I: 1.02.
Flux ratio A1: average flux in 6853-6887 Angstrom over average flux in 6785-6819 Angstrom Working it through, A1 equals 1.02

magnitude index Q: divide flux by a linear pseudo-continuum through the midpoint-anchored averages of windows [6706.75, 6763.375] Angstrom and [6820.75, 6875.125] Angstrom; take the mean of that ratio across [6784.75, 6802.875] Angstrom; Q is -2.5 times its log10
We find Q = 0.04 mag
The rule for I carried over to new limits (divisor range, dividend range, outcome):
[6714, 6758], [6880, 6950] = 1.02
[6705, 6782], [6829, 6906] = 1.01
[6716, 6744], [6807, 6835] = 1.00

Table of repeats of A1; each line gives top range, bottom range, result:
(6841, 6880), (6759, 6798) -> 1.03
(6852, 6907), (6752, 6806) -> 1.03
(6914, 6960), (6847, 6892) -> 1.01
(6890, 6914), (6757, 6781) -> 1.04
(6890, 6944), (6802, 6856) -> 1.02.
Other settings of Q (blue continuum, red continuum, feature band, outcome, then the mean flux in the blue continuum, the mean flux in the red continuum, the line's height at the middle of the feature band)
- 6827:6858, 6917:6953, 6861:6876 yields 0.00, 32.7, 33.1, 32.8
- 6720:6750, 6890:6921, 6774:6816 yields 0.03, 32.7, 33.8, 33.1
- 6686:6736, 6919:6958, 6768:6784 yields 0.03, 33.2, 33.3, 33.2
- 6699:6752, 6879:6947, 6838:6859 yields 0.01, 32.9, 33.3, 33.2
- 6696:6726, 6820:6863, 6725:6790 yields 0.03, 33.4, 32.8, 33.2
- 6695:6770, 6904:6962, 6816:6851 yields 0.01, 32.8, 33.5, 33.1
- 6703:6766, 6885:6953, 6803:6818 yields 0.01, 32.8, 33.4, 33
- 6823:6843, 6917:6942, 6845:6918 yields -0.01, 32.7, 33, 32.9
